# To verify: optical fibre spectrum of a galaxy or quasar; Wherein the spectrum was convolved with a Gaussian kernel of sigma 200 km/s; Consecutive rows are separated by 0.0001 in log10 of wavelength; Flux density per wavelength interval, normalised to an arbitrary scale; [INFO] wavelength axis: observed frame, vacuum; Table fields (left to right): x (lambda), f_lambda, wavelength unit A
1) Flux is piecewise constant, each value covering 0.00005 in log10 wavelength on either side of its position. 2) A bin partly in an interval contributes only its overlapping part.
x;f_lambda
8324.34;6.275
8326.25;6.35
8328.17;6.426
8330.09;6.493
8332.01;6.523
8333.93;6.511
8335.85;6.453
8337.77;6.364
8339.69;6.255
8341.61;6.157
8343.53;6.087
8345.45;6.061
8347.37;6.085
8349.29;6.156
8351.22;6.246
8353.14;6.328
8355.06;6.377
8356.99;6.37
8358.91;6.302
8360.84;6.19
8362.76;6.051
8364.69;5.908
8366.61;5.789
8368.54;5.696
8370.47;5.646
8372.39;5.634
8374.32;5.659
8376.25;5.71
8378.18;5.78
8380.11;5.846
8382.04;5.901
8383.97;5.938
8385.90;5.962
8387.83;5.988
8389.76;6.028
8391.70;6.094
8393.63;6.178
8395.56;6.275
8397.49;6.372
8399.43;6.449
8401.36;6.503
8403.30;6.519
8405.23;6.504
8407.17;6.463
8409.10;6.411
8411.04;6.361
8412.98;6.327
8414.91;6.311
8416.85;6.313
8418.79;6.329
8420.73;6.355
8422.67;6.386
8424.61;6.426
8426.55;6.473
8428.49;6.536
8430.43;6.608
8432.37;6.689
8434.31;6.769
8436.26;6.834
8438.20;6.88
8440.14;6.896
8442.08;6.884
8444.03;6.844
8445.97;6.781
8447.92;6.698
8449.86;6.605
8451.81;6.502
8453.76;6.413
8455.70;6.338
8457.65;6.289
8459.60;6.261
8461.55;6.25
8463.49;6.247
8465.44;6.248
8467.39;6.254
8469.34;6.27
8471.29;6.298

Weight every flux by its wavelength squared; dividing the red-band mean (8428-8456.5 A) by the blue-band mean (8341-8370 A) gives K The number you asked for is 1.12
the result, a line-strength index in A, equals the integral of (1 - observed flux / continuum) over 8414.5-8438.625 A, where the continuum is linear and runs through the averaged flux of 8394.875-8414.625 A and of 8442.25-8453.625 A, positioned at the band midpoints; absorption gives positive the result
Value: 0.1 A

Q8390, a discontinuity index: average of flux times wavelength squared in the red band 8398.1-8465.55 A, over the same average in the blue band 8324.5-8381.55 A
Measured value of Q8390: 1.1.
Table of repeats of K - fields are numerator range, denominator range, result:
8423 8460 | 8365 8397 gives 1.14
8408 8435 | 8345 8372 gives 1.08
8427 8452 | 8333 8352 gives 1.11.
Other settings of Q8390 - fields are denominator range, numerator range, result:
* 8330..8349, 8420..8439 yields 1.07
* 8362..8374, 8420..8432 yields 1.14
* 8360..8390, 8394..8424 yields 1.10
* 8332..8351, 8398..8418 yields 1.04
